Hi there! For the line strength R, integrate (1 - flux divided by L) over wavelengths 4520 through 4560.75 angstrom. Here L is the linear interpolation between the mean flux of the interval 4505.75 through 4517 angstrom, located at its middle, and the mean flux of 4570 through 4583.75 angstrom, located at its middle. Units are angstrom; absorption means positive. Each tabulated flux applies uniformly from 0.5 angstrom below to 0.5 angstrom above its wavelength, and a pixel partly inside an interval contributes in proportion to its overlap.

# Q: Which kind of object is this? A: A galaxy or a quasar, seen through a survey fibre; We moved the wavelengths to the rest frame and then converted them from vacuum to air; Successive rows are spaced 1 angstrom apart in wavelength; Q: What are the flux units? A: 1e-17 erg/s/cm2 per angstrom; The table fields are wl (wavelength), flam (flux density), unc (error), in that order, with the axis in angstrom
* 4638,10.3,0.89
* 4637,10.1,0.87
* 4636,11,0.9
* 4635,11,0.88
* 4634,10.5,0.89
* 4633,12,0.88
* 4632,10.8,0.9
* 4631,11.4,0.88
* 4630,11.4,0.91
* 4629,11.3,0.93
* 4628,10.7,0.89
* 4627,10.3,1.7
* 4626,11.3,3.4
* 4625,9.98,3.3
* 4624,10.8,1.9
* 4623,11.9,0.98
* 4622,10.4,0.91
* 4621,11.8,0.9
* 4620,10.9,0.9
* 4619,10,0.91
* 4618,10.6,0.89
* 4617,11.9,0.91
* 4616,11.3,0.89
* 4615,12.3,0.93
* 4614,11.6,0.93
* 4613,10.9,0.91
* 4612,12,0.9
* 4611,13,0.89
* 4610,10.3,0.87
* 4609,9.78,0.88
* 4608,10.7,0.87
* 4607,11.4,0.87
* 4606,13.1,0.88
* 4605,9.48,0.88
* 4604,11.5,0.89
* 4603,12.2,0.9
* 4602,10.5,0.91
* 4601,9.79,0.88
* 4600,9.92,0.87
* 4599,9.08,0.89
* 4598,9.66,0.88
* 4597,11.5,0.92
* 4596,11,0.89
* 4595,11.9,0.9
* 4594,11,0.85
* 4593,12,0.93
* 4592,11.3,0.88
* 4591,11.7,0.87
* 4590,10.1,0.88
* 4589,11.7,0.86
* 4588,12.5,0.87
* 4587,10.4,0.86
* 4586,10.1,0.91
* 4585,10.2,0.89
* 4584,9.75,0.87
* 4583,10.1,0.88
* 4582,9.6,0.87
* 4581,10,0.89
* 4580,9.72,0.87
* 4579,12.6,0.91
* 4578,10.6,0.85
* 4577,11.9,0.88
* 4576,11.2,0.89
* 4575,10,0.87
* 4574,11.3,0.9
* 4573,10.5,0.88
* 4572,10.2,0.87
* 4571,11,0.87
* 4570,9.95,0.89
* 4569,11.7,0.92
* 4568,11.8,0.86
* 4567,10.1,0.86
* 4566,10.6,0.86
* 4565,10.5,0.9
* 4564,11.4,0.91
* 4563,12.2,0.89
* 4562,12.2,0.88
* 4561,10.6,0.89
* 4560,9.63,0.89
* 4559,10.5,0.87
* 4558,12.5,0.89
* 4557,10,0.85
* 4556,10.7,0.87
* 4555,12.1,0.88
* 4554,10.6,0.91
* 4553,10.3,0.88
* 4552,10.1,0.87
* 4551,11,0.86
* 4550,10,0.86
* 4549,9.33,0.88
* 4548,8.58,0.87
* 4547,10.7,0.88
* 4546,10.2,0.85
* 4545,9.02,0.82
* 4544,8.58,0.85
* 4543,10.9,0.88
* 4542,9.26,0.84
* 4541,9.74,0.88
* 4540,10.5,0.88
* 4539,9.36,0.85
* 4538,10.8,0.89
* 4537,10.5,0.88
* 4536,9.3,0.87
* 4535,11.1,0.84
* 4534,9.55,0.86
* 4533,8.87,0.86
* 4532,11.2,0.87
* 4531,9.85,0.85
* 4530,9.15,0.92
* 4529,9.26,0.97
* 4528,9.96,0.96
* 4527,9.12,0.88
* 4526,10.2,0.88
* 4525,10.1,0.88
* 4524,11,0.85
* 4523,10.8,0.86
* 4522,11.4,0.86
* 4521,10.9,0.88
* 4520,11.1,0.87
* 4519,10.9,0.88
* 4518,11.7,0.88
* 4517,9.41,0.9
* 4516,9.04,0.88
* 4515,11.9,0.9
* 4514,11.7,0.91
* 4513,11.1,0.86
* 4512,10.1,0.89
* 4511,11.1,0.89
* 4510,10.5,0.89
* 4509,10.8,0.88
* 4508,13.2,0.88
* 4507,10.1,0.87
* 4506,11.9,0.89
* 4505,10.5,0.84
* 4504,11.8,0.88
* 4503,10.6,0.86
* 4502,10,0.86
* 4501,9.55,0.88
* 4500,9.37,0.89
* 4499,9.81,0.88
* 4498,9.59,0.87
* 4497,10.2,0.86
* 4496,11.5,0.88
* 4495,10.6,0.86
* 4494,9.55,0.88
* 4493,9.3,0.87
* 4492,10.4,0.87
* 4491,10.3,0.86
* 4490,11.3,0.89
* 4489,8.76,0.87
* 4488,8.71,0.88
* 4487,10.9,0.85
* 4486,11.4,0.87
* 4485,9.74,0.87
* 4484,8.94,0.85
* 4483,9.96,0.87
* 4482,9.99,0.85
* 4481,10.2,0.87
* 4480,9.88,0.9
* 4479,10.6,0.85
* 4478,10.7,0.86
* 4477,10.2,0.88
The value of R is 2.4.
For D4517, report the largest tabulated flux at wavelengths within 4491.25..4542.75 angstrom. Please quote 13.2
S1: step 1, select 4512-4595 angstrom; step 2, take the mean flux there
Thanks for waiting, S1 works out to 10.5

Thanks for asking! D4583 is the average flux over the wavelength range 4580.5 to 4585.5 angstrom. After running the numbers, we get 9.93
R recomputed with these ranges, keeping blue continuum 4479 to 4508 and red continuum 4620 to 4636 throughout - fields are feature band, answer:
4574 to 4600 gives 0.0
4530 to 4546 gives 0.9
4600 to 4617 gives -0.5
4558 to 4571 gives -0.4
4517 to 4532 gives 0.0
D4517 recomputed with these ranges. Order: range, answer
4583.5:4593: 12.5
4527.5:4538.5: 11.2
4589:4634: 13.1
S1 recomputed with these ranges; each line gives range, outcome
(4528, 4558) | 10.1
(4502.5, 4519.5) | 11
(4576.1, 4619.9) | 10.9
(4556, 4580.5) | 10.9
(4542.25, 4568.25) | 10.5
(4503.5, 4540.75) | 10.5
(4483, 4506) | 10.2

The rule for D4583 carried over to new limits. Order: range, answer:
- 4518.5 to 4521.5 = 11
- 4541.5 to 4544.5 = 9.58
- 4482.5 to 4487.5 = 10.2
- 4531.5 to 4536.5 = 10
